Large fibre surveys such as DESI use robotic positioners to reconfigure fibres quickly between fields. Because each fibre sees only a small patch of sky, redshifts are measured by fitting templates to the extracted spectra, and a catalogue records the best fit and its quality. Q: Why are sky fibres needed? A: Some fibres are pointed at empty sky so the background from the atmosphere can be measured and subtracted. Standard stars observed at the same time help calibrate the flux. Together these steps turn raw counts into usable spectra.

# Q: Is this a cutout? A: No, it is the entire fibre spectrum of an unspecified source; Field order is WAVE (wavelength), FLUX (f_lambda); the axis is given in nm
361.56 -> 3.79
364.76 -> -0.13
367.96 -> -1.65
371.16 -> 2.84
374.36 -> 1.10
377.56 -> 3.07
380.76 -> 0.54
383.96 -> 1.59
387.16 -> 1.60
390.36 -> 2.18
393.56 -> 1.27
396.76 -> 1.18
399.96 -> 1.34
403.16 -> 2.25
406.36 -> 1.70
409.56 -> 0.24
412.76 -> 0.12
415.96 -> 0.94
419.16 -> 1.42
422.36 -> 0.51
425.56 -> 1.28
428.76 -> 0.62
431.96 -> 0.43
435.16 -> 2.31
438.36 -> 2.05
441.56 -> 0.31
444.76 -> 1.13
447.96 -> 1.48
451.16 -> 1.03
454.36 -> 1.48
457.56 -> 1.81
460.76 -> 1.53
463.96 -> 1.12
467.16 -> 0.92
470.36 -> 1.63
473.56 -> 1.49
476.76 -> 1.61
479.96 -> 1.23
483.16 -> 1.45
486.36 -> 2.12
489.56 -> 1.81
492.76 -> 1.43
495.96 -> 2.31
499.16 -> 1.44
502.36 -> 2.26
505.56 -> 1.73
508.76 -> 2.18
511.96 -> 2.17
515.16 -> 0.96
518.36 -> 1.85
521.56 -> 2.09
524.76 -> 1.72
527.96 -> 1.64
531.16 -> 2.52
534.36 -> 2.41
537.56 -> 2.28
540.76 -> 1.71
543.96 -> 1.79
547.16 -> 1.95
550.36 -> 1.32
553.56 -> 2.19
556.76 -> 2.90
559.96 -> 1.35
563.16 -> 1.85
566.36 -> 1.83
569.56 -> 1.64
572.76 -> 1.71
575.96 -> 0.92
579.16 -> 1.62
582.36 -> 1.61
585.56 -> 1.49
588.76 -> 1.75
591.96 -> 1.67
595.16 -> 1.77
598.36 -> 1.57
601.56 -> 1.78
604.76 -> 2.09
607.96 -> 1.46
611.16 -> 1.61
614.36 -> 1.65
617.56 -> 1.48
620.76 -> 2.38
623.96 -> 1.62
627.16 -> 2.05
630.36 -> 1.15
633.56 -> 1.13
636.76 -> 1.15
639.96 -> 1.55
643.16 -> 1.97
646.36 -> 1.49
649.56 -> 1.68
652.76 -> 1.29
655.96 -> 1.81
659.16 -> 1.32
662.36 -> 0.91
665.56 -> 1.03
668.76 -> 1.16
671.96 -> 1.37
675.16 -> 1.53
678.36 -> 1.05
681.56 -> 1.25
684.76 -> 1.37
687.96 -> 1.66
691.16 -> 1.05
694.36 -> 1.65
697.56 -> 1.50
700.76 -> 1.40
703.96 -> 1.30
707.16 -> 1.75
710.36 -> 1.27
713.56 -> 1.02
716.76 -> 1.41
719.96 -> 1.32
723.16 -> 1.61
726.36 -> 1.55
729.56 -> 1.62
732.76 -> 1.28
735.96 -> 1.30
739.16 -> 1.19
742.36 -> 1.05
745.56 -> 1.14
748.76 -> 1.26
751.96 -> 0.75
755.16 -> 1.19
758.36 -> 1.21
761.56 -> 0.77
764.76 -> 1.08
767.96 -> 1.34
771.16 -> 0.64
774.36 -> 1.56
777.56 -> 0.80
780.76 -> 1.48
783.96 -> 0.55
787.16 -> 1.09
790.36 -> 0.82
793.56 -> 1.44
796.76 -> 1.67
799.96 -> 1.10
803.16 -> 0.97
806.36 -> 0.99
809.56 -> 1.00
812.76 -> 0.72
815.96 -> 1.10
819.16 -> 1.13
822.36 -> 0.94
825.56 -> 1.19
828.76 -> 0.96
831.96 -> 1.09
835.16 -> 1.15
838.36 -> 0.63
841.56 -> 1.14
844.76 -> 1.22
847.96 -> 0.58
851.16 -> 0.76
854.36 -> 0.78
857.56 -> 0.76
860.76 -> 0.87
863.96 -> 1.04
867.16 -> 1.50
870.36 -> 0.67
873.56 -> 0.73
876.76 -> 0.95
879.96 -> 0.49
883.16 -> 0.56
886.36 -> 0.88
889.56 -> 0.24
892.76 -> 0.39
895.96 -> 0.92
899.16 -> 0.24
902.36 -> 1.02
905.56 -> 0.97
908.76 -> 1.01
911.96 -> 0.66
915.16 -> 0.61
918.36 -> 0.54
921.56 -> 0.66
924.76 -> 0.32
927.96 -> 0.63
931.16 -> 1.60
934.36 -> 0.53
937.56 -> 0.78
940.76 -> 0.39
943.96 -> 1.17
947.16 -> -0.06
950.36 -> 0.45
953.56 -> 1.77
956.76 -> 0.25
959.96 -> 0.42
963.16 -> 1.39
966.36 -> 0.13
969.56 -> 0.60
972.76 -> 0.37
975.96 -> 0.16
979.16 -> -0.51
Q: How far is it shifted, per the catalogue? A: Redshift 0.175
